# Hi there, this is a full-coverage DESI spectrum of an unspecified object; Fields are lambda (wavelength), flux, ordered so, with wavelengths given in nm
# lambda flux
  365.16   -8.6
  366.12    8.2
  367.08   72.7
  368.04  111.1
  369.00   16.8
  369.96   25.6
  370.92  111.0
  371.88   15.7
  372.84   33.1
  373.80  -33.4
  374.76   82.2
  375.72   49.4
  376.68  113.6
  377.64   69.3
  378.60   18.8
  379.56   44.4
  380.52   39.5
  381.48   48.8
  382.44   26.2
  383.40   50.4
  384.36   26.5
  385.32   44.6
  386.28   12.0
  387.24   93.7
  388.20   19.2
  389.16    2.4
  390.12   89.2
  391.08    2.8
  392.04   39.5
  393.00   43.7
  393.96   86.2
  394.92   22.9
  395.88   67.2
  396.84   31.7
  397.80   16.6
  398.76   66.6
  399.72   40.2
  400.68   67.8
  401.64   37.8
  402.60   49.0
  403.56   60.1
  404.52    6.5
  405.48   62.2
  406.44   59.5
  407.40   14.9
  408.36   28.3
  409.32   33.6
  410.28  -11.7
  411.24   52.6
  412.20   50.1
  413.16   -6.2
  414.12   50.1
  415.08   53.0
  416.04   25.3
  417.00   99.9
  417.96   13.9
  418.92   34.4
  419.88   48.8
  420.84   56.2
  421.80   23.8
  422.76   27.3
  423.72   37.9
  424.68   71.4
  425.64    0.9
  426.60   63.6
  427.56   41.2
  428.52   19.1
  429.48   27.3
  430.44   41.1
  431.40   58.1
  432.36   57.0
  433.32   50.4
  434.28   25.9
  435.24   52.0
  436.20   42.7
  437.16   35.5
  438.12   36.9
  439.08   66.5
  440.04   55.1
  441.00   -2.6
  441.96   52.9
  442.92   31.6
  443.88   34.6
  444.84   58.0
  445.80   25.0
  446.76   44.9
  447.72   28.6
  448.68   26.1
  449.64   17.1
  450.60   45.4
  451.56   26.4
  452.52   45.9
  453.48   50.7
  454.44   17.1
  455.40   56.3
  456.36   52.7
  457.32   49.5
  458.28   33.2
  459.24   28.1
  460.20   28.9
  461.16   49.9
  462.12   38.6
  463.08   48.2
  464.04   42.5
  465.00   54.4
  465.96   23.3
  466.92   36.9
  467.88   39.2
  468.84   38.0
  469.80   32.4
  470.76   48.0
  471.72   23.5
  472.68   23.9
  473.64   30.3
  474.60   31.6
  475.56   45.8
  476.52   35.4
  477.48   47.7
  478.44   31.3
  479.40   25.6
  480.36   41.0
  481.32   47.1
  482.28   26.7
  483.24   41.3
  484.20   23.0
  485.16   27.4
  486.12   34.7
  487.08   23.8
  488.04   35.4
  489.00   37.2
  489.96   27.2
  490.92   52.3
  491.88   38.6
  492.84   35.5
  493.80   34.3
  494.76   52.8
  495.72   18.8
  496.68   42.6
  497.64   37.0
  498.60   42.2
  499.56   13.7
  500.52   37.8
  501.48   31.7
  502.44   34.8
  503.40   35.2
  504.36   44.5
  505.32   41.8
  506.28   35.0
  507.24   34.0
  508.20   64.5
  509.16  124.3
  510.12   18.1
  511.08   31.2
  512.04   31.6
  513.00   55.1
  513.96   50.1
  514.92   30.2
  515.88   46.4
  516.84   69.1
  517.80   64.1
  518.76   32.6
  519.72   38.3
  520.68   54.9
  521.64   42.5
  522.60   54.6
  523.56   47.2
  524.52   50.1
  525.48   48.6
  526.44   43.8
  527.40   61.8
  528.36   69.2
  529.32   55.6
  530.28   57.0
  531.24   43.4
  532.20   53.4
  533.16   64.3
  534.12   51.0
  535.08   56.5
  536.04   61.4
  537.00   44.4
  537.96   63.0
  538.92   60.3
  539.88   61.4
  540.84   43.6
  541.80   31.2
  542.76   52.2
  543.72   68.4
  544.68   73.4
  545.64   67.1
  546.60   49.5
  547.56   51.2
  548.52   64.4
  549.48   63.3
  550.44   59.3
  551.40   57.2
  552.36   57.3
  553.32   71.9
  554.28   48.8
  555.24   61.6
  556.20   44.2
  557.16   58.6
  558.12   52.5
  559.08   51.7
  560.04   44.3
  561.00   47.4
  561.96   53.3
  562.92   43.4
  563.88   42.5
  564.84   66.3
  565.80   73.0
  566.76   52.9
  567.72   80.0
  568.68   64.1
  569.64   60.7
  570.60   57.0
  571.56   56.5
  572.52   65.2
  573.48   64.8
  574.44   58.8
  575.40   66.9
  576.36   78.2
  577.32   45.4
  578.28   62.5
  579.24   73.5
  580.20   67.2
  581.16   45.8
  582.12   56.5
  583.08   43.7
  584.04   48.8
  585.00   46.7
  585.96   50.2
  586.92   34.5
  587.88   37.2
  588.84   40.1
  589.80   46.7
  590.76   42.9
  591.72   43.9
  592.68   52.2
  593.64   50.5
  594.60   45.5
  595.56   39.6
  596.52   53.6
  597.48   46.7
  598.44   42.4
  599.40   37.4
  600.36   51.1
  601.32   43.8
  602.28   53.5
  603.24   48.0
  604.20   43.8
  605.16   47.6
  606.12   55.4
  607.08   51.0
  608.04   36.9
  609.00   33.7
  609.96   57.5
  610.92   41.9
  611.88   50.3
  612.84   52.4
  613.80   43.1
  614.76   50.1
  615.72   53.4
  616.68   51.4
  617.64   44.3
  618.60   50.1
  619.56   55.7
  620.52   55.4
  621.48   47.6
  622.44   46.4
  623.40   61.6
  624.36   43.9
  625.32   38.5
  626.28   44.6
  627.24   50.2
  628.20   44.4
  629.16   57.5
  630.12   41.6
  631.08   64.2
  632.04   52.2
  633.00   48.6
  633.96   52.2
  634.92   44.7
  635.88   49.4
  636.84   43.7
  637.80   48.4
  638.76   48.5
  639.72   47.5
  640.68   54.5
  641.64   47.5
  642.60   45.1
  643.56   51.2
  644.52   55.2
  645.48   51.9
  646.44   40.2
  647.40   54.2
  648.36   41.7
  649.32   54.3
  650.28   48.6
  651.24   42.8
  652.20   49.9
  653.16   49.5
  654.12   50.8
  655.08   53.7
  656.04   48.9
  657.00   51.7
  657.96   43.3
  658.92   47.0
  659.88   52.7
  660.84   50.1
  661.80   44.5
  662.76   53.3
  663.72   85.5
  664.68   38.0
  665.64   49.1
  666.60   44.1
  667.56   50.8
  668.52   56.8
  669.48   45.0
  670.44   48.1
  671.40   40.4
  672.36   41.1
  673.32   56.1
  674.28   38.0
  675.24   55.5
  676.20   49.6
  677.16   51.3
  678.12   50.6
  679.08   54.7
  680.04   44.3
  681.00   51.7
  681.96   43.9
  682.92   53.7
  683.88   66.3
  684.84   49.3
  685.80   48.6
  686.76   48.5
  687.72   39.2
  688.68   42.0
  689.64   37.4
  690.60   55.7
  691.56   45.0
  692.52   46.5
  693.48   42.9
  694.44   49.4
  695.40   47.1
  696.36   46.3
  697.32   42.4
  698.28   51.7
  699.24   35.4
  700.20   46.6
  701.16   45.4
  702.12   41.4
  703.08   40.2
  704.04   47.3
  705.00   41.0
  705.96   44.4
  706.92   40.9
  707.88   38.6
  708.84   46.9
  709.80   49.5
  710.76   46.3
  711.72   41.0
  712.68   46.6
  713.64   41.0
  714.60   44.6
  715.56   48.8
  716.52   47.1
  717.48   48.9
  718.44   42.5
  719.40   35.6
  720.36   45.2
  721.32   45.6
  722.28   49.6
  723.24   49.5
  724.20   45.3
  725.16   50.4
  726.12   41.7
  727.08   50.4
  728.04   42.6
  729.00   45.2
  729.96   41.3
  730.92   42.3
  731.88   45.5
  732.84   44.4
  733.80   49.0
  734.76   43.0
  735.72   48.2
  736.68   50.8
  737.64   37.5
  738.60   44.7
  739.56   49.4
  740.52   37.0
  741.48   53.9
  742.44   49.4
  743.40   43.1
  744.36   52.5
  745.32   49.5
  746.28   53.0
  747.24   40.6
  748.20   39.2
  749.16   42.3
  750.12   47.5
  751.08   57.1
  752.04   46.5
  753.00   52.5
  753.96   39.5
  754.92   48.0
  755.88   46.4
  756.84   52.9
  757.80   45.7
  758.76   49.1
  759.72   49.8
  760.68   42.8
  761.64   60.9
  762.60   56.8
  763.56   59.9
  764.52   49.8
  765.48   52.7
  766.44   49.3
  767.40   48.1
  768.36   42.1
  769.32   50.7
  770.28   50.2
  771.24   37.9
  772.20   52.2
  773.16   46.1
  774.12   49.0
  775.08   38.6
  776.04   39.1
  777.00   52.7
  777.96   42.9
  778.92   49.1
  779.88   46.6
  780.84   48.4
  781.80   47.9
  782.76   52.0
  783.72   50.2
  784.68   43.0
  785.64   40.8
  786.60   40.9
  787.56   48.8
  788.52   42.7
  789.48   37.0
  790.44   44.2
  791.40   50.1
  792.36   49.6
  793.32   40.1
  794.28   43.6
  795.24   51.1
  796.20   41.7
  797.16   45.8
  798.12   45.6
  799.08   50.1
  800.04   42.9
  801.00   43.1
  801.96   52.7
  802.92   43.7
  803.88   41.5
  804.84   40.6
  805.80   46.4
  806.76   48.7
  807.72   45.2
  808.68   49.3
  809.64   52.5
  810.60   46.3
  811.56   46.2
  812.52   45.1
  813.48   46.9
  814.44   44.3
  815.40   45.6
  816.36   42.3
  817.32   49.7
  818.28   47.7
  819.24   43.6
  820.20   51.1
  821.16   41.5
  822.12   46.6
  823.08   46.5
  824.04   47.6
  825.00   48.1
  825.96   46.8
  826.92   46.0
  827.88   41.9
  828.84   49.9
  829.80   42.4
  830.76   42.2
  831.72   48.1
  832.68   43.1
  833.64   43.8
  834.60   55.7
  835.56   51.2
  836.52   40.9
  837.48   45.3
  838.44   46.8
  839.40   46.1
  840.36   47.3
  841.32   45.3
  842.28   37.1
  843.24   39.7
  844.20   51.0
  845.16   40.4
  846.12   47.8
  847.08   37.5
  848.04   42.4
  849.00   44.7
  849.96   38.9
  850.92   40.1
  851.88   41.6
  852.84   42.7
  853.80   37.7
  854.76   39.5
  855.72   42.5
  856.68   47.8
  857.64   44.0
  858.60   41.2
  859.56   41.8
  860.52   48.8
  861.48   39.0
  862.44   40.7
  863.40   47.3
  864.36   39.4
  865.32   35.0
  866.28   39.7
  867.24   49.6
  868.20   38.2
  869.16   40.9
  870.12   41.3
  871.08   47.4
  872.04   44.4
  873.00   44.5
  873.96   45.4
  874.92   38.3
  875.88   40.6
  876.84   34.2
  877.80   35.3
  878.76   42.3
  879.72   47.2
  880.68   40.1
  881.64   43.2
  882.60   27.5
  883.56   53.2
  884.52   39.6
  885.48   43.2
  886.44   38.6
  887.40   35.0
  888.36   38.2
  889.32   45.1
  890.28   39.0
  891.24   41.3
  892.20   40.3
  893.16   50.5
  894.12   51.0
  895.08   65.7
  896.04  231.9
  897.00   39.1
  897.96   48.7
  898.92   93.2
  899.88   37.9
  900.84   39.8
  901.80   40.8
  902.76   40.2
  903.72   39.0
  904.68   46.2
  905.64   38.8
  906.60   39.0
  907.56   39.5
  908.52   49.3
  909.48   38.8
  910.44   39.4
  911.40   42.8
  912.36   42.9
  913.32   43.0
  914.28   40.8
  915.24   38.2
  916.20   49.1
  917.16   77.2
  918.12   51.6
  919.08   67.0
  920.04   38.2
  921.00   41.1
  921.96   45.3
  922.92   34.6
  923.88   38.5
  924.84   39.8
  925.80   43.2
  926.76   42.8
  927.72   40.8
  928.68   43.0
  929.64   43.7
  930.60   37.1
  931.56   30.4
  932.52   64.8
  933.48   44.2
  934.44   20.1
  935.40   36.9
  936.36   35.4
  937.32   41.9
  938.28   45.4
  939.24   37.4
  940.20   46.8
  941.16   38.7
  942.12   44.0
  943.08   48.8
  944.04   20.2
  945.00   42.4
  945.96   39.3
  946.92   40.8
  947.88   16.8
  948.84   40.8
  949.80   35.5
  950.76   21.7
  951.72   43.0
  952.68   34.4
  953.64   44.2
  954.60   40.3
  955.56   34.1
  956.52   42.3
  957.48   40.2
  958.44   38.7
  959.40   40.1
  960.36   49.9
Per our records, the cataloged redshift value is 0.36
